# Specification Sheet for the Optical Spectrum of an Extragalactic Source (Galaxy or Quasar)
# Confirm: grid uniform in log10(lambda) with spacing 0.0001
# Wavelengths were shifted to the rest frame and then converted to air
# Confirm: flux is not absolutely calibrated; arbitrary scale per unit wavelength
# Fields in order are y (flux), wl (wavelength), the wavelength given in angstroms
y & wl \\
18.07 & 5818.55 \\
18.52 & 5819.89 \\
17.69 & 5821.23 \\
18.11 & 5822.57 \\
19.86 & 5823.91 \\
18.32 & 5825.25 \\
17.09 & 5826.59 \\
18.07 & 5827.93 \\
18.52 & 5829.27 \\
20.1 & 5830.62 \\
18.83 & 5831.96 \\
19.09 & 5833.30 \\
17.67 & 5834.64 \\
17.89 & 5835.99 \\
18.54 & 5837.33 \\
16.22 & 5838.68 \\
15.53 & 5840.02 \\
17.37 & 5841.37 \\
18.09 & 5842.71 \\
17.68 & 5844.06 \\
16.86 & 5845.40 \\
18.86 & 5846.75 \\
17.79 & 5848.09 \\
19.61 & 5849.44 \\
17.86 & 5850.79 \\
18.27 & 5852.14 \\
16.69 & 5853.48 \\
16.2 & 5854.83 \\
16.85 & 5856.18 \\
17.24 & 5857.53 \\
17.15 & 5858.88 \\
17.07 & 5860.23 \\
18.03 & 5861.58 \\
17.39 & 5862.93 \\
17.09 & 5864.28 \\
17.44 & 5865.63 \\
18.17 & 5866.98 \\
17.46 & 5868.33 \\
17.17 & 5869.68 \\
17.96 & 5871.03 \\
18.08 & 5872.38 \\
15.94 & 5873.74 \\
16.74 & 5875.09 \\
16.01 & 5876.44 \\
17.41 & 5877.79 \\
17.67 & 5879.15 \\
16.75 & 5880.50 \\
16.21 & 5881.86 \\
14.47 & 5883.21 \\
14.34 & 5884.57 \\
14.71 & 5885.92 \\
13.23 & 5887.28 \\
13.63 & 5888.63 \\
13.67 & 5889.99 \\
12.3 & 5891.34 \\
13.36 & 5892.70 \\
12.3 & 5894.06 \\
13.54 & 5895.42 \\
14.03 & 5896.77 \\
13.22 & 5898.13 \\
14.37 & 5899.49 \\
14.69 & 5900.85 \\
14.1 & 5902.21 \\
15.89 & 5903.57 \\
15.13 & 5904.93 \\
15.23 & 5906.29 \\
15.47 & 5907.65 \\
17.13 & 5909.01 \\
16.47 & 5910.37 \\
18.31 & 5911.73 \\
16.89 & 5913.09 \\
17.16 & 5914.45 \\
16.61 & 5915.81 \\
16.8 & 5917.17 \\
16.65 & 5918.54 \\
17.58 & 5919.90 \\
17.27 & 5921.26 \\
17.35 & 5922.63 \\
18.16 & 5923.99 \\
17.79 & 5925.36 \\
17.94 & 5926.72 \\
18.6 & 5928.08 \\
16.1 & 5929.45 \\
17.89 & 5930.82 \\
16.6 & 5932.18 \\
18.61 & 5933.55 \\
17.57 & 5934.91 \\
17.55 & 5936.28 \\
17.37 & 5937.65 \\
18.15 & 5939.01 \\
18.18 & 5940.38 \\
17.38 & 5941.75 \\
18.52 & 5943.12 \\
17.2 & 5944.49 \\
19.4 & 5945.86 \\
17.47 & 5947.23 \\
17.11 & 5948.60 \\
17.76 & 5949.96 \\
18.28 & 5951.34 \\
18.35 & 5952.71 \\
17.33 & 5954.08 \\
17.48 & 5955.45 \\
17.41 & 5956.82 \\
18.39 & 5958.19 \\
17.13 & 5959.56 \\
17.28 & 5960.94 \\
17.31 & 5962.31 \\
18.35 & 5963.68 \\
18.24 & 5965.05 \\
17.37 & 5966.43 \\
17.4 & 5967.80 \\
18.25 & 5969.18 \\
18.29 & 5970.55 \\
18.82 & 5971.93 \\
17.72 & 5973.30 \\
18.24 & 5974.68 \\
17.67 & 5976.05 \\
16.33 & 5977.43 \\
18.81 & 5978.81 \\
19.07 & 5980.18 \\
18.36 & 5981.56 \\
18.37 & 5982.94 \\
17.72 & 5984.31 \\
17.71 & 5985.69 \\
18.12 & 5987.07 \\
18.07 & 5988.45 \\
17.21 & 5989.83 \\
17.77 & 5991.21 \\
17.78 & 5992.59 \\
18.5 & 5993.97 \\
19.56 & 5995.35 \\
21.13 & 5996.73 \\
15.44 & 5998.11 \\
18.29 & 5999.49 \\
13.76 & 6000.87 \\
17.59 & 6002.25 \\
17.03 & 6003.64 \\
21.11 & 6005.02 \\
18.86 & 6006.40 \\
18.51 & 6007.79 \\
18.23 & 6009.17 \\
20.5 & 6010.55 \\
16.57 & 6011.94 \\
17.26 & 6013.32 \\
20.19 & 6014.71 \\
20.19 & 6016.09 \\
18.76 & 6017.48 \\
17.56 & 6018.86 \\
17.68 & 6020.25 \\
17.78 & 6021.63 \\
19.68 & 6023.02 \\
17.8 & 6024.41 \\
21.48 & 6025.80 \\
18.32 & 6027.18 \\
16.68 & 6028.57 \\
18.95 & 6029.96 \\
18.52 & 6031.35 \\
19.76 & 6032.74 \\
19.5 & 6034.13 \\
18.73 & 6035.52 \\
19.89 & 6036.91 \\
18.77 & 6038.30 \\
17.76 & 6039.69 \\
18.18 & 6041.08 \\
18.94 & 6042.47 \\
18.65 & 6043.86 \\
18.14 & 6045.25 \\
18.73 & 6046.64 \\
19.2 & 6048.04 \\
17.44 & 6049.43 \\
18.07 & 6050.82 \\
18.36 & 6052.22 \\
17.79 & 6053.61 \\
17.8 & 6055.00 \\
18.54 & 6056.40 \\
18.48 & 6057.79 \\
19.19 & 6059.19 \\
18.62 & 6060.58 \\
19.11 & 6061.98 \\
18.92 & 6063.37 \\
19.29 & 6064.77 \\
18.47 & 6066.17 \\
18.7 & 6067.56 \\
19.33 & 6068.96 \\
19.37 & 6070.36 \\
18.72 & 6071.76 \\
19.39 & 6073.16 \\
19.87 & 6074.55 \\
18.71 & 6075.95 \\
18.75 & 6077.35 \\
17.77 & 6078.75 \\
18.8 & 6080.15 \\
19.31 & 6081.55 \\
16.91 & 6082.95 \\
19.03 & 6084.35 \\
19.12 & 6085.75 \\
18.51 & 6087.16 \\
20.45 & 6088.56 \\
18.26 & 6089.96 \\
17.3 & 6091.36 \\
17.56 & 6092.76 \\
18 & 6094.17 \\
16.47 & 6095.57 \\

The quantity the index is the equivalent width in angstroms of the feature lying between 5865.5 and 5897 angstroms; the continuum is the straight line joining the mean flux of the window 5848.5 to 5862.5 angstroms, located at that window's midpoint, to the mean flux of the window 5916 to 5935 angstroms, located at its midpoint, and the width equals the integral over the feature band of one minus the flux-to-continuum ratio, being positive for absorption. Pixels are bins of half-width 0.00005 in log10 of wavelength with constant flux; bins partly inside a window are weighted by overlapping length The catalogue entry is 3.6 angstroms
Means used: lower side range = 17.5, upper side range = 17.5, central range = 15.5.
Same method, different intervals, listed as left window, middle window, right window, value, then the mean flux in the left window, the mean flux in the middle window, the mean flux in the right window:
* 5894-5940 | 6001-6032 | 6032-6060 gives -0.68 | 16.5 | 18.5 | 18.6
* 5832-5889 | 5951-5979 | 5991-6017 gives 0.28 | 17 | 17.8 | 18.3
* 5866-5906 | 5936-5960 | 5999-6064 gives -1.68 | 15.3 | 17.8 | 18.5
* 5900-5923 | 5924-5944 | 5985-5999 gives -1.05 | 16.4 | 17.7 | 18.1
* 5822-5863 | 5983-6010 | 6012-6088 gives 0.62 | 17.8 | 18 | 18.7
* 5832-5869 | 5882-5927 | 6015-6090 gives 6.18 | 17.6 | 15.4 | 18.7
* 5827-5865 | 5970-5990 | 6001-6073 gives 0.33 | 17.7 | 18.1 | 18.6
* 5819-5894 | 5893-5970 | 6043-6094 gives 2.84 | 17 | 17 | 18.6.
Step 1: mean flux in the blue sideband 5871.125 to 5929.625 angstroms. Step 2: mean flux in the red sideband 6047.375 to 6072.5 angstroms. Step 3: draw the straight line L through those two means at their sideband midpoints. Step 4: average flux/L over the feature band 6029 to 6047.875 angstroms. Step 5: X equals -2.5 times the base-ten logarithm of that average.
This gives -0.03 mag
